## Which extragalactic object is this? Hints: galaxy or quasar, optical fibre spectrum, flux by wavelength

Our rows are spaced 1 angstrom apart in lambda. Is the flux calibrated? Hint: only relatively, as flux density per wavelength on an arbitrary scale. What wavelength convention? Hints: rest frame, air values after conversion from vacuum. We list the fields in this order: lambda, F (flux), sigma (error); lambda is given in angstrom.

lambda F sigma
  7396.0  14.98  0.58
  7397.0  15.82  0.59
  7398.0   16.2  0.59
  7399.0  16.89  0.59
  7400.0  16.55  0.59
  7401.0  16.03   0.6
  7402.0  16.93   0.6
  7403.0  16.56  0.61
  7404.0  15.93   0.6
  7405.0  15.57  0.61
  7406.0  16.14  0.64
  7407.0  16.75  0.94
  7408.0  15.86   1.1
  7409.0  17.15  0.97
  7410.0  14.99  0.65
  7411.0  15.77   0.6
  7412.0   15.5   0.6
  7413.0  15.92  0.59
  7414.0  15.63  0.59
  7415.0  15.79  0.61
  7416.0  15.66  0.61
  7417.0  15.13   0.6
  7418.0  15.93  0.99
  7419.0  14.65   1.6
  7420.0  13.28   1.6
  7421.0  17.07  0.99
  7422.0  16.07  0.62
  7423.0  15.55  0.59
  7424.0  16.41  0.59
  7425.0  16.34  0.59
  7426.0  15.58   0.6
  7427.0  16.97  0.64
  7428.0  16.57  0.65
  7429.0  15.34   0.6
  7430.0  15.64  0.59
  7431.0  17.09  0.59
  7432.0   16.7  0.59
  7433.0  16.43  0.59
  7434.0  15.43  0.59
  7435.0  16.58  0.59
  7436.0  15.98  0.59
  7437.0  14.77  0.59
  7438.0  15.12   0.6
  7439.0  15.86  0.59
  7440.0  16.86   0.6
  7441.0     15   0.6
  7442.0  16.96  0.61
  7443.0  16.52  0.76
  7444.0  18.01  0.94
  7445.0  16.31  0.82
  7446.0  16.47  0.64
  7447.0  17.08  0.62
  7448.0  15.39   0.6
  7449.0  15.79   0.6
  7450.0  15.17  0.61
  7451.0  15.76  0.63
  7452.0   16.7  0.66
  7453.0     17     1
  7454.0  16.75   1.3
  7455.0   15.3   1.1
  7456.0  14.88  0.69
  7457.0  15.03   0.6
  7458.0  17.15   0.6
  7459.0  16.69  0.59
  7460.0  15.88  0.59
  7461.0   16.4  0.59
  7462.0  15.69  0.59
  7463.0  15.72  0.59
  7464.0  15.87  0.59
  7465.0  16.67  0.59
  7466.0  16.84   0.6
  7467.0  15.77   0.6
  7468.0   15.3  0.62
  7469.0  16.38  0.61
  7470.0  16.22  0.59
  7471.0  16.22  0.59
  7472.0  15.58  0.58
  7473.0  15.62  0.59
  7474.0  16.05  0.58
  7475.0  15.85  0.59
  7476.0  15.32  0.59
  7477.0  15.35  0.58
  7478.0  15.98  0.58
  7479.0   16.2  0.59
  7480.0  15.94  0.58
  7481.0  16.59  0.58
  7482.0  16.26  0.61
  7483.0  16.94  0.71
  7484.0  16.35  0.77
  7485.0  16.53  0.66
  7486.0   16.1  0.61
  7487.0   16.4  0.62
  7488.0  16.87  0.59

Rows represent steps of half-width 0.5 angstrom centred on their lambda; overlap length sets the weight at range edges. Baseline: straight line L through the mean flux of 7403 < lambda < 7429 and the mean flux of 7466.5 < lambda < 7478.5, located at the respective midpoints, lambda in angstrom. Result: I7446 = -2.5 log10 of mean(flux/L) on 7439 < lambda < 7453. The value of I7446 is -0.03 mag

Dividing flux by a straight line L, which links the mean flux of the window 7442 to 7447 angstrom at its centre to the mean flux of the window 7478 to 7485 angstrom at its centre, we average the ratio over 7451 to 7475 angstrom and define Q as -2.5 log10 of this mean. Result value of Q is 0.04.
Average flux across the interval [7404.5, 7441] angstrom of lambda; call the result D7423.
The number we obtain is 15.9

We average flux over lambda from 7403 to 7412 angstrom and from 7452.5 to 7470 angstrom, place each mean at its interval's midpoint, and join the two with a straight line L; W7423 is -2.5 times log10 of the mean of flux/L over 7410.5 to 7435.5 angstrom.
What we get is 0.01 mag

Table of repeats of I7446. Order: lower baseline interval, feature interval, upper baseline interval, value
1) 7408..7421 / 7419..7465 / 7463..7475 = -0.019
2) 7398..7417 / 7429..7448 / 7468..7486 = -0.010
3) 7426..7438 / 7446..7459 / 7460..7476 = -0.001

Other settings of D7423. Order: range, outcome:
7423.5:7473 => 16.1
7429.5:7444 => 16.1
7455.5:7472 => 16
